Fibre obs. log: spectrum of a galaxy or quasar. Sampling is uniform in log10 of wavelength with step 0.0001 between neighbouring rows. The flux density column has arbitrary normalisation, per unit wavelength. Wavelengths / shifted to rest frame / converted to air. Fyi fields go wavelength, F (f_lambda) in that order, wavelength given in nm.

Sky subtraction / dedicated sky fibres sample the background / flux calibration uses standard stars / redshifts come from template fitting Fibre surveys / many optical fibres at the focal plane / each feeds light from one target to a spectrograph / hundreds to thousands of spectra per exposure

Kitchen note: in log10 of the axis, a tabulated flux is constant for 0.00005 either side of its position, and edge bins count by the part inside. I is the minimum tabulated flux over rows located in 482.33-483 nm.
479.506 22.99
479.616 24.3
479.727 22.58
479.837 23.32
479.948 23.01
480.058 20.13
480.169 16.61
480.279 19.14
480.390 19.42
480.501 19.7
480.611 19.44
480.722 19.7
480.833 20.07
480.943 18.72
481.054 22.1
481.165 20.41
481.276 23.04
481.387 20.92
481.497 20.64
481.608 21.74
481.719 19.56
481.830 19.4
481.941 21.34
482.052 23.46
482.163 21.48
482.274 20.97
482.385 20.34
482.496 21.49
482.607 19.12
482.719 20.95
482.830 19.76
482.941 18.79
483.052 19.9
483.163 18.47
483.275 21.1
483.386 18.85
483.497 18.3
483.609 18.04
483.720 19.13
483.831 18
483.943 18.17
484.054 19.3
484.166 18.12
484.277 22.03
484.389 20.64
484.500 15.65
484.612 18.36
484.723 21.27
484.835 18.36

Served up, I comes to 18.79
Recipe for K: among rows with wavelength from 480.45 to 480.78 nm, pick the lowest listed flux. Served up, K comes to 19.44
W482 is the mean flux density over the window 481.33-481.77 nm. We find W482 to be 20.8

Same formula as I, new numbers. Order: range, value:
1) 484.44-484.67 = 15.65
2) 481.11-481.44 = 20.41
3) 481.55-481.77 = 19.56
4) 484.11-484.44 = 18.12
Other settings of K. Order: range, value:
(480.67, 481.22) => 18.72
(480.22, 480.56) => 19.14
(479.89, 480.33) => 16.61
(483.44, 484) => 18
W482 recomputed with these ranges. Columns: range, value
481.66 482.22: 21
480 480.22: 18.5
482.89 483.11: 19.4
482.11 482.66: 20.7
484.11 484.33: 20.1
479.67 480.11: 22.3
